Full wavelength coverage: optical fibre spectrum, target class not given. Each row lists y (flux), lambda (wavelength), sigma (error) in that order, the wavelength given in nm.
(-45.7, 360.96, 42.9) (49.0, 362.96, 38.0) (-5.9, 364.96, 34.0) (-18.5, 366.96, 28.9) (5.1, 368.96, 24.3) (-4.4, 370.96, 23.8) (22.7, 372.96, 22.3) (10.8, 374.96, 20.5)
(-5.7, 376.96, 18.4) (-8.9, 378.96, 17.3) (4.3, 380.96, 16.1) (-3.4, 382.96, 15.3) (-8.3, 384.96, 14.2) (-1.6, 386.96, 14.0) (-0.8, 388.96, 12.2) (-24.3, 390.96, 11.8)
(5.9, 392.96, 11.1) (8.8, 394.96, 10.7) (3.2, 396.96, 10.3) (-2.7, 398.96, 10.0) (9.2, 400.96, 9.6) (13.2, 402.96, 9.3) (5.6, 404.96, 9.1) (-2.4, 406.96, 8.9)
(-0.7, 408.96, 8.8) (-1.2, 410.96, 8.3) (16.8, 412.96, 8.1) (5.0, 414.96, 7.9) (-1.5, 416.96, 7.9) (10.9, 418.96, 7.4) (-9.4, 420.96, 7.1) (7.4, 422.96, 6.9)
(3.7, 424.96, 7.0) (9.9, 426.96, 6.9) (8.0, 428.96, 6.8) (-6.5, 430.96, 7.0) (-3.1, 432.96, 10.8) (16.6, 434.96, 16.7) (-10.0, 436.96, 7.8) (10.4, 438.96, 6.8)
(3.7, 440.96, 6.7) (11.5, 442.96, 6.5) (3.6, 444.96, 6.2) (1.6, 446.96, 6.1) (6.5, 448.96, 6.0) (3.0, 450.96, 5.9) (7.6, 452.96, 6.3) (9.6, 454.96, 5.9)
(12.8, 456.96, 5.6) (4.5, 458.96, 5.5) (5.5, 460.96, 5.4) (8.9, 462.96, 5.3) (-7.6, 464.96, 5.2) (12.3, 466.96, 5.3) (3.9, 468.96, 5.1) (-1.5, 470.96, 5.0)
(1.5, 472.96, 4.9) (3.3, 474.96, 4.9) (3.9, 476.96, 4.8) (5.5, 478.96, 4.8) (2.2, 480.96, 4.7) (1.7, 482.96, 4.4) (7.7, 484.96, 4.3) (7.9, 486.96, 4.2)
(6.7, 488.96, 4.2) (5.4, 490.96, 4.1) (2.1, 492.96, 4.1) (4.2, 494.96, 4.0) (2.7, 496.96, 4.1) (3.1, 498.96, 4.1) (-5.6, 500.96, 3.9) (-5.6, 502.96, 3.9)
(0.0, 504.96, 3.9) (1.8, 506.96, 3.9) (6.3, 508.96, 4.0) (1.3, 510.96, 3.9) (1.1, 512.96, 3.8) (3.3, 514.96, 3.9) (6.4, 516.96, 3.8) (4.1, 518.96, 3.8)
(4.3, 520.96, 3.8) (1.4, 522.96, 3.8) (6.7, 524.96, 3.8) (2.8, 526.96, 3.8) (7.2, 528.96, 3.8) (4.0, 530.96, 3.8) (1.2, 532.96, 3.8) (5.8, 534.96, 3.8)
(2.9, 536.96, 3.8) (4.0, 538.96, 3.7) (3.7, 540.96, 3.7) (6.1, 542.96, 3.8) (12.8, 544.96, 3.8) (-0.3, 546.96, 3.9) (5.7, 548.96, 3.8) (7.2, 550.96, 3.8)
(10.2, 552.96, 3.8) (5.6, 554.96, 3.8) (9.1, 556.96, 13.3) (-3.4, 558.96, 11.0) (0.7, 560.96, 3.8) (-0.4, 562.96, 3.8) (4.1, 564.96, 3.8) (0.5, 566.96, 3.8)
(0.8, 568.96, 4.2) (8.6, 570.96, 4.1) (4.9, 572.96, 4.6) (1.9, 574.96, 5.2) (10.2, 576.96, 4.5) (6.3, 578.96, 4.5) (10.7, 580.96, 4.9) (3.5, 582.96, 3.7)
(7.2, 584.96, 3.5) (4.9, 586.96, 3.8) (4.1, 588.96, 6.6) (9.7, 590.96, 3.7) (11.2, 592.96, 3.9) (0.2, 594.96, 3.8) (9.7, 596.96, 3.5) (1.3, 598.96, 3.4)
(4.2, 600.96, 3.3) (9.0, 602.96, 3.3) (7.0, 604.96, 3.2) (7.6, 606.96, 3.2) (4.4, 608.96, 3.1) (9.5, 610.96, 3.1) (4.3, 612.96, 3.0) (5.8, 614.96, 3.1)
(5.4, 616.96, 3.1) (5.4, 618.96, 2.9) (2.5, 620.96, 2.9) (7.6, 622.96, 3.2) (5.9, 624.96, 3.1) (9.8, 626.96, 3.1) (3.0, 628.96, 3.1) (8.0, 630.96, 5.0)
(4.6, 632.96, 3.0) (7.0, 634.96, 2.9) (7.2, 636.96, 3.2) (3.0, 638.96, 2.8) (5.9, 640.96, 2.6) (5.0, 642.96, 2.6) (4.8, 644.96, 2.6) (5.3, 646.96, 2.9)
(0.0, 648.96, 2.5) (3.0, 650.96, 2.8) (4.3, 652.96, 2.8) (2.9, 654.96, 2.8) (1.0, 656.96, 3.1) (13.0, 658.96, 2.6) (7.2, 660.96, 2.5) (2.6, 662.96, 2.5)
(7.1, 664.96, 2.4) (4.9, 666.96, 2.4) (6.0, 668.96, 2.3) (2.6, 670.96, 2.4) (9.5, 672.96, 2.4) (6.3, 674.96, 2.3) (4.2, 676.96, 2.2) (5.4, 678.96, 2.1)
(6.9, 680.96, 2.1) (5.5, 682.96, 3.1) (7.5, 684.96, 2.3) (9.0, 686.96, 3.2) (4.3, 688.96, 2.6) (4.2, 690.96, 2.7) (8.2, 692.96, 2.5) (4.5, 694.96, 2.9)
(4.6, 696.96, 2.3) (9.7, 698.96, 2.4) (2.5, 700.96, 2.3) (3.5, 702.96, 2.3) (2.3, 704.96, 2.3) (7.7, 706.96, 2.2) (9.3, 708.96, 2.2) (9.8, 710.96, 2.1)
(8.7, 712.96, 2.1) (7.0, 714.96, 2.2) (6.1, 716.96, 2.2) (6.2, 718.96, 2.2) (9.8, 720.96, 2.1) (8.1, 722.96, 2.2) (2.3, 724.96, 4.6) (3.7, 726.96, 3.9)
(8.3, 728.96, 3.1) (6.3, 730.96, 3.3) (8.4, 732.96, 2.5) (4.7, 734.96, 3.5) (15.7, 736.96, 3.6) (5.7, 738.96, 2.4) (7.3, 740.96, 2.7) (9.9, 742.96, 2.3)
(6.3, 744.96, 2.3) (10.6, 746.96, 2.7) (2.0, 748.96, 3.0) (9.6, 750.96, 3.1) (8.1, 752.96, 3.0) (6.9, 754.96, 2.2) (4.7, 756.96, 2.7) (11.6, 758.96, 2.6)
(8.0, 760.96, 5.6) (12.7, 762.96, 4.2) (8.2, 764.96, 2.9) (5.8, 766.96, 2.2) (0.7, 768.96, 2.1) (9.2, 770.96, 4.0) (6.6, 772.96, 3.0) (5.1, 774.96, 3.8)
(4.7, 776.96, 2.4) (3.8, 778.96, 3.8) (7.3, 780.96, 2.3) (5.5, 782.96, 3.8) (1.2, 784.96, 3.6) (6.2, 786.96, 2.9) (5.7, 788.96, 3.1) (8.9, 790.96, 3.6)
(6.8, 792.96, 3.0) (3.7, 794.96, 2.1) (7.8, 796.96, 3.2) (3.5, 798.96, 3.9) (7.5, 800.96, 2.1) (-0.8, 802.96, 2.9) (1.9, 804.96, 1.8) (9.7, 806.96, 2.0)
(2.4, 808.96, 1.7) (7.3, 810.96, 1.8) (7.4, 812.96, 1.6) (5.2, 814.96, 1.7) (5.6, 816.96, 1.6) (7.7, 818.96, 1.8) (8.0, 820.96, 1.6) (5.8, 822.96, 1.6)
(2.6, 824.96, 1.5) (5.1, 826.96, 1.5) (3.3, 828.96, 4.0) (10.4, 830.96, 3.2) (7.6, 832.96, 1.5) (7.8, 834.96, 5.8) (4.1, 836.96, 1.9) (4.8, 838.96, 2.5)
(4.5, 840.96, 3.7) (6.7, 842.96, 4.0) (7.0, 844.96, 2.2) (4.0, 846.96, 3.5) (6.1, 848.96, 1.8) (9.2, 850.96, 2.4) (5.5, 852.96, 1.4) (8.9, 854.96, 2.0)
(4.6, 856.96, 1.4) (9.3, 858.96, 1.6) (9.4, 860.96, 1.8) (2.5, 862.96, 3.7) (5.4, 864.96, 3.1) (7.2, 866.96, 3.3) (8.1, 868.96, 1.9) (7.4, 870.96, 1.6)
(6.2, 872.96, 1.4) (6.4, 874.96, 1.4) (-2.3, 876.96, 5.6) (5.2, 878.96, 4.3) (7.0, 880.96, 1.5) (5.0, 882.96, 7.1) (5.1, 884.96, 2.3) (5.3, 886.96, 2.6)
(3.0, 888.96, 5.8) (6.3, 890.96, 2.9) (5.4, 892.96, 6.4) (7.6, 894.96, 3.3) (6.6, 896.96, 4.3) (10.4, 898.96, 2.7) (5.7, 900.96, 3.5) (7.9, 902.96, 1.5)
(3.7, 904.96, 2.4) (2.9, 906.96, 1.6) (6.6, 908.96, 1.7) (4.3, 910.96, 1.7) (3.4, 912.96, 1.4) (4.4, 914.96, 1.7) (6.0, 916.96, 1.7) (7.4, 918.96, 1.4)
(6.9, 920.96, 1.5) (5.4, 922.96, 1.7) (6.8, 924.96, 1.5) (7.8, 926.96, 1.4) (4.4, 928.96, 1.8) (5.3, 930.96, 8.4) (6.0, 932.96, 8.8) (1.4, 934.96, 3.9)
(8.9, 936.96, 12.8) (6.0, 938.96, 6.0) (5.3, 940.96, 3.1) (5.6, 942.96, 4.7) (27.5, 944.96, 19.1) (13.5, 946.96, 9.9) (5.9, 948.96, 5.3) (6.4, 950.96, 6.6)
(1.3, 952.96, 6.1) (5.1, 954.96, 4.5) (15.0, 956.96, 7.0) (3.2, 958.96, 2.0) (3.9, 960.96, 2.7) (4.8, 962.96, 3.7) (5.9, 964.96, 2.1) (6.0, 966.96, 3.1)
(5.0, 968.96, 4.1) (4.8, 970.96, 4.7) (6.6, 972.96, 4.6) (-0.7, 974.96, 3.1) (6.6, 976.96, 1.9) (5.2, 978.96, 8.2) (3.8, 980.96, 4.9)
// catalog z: 0.77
